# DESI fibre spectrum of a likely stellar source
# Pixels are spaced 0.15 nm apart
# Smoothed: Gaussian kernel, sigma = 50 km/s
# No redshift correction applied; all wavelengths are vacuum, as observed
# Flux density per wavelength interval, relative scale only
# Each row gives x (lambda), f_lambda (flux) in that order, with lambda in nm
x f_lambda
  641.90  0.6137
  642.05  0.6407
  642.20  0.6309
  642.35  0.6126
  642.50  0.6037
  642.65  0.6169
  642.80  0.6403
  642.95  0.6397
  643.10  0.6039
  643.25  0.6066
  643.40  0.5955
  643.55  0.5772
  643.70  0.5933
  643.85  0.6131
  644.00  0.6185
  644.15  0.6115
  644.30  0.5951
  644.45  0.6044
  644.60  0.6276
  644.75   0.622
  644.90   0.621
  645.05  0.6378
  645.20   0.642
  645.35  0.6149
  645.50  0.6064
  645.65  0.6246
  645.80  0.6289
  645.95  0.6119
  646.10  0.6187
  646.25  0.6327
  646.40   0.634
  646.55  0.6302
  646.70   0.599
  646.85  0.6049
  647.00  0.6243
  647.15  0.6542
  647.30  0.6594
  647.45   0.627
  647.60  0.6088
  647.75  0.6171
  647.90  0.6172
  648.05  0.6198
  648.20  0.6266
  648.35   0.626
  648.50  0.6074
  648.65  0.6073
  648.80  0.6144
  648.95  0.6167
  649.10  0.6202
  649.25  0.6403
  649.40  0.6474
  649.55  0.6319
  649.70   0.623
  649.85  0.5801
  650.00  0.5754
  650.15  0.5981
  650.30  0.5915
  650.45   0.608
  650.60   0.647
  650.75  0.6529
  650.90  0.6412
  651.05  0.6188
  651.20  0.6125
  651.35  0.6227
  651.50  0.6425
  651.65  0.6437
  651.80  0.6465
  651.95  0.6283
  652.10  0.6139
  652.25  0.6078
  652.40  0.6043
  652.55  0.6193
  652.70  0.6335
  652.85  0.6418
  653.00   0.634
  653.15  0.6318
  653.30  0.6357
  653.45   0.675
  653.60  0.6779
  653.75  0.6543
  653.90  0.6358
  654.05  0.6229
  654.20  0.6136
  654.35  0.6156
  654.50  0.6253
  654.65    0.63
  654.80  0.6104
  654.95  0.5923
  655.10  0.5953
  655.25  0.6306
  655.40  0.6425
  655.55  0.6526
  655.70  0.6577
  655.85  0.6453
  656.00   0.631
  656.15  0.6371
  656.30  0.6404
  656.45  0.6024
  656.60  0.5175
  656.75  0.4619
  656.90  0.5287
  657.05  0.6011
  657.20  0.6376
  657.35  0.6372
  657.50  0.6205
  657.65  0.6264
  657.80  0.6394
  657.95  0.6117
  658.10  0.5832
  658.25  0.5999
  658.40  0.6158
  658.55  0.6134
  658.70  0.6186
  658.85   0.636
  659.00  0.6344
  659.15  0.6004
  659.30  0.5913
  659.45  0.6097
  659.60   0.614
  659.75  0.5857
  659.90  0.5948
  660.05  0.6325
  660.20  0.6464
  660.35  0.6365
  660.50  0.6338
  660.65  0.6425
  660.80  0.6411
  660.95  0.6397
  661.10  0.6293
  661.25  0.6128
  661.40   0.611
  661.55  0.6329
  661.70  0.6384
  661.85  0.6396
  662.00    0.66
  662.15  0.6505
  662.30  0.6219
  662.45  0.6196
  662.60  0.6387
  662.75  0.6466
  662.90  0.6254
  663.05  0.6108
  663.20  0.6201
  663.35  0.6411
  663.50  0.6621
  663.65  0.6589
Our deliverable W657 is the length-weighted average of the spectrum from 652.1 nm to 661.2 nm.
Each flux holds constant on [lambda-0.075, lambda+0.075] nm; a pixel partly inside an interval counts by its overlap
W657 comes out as 0.62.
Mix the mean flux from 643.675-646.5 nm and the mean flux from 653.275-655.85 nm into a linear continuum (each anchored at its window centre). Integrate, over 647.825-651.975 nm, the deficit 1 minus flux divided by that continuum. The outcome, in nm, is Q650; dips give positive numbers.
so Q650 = 0.03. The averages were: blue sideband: 0.619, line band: 0.622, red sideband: 0.634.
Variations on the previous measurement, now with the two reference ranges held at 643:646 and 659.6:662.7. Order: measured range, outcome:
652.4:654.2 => -0.05 nm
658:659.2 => 0.03 nm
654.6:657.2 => 0.08 nm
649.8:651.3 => 0.01 nm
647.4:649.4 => -0.01 nm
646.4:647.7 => -0.02 nm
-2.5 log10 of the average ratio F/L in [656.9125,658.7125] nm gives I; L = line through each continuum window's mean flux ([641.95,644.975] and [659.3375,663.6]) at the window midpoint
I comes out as 0.02 mag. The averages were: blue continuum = 0.614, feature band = 0.614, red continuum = 0.63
